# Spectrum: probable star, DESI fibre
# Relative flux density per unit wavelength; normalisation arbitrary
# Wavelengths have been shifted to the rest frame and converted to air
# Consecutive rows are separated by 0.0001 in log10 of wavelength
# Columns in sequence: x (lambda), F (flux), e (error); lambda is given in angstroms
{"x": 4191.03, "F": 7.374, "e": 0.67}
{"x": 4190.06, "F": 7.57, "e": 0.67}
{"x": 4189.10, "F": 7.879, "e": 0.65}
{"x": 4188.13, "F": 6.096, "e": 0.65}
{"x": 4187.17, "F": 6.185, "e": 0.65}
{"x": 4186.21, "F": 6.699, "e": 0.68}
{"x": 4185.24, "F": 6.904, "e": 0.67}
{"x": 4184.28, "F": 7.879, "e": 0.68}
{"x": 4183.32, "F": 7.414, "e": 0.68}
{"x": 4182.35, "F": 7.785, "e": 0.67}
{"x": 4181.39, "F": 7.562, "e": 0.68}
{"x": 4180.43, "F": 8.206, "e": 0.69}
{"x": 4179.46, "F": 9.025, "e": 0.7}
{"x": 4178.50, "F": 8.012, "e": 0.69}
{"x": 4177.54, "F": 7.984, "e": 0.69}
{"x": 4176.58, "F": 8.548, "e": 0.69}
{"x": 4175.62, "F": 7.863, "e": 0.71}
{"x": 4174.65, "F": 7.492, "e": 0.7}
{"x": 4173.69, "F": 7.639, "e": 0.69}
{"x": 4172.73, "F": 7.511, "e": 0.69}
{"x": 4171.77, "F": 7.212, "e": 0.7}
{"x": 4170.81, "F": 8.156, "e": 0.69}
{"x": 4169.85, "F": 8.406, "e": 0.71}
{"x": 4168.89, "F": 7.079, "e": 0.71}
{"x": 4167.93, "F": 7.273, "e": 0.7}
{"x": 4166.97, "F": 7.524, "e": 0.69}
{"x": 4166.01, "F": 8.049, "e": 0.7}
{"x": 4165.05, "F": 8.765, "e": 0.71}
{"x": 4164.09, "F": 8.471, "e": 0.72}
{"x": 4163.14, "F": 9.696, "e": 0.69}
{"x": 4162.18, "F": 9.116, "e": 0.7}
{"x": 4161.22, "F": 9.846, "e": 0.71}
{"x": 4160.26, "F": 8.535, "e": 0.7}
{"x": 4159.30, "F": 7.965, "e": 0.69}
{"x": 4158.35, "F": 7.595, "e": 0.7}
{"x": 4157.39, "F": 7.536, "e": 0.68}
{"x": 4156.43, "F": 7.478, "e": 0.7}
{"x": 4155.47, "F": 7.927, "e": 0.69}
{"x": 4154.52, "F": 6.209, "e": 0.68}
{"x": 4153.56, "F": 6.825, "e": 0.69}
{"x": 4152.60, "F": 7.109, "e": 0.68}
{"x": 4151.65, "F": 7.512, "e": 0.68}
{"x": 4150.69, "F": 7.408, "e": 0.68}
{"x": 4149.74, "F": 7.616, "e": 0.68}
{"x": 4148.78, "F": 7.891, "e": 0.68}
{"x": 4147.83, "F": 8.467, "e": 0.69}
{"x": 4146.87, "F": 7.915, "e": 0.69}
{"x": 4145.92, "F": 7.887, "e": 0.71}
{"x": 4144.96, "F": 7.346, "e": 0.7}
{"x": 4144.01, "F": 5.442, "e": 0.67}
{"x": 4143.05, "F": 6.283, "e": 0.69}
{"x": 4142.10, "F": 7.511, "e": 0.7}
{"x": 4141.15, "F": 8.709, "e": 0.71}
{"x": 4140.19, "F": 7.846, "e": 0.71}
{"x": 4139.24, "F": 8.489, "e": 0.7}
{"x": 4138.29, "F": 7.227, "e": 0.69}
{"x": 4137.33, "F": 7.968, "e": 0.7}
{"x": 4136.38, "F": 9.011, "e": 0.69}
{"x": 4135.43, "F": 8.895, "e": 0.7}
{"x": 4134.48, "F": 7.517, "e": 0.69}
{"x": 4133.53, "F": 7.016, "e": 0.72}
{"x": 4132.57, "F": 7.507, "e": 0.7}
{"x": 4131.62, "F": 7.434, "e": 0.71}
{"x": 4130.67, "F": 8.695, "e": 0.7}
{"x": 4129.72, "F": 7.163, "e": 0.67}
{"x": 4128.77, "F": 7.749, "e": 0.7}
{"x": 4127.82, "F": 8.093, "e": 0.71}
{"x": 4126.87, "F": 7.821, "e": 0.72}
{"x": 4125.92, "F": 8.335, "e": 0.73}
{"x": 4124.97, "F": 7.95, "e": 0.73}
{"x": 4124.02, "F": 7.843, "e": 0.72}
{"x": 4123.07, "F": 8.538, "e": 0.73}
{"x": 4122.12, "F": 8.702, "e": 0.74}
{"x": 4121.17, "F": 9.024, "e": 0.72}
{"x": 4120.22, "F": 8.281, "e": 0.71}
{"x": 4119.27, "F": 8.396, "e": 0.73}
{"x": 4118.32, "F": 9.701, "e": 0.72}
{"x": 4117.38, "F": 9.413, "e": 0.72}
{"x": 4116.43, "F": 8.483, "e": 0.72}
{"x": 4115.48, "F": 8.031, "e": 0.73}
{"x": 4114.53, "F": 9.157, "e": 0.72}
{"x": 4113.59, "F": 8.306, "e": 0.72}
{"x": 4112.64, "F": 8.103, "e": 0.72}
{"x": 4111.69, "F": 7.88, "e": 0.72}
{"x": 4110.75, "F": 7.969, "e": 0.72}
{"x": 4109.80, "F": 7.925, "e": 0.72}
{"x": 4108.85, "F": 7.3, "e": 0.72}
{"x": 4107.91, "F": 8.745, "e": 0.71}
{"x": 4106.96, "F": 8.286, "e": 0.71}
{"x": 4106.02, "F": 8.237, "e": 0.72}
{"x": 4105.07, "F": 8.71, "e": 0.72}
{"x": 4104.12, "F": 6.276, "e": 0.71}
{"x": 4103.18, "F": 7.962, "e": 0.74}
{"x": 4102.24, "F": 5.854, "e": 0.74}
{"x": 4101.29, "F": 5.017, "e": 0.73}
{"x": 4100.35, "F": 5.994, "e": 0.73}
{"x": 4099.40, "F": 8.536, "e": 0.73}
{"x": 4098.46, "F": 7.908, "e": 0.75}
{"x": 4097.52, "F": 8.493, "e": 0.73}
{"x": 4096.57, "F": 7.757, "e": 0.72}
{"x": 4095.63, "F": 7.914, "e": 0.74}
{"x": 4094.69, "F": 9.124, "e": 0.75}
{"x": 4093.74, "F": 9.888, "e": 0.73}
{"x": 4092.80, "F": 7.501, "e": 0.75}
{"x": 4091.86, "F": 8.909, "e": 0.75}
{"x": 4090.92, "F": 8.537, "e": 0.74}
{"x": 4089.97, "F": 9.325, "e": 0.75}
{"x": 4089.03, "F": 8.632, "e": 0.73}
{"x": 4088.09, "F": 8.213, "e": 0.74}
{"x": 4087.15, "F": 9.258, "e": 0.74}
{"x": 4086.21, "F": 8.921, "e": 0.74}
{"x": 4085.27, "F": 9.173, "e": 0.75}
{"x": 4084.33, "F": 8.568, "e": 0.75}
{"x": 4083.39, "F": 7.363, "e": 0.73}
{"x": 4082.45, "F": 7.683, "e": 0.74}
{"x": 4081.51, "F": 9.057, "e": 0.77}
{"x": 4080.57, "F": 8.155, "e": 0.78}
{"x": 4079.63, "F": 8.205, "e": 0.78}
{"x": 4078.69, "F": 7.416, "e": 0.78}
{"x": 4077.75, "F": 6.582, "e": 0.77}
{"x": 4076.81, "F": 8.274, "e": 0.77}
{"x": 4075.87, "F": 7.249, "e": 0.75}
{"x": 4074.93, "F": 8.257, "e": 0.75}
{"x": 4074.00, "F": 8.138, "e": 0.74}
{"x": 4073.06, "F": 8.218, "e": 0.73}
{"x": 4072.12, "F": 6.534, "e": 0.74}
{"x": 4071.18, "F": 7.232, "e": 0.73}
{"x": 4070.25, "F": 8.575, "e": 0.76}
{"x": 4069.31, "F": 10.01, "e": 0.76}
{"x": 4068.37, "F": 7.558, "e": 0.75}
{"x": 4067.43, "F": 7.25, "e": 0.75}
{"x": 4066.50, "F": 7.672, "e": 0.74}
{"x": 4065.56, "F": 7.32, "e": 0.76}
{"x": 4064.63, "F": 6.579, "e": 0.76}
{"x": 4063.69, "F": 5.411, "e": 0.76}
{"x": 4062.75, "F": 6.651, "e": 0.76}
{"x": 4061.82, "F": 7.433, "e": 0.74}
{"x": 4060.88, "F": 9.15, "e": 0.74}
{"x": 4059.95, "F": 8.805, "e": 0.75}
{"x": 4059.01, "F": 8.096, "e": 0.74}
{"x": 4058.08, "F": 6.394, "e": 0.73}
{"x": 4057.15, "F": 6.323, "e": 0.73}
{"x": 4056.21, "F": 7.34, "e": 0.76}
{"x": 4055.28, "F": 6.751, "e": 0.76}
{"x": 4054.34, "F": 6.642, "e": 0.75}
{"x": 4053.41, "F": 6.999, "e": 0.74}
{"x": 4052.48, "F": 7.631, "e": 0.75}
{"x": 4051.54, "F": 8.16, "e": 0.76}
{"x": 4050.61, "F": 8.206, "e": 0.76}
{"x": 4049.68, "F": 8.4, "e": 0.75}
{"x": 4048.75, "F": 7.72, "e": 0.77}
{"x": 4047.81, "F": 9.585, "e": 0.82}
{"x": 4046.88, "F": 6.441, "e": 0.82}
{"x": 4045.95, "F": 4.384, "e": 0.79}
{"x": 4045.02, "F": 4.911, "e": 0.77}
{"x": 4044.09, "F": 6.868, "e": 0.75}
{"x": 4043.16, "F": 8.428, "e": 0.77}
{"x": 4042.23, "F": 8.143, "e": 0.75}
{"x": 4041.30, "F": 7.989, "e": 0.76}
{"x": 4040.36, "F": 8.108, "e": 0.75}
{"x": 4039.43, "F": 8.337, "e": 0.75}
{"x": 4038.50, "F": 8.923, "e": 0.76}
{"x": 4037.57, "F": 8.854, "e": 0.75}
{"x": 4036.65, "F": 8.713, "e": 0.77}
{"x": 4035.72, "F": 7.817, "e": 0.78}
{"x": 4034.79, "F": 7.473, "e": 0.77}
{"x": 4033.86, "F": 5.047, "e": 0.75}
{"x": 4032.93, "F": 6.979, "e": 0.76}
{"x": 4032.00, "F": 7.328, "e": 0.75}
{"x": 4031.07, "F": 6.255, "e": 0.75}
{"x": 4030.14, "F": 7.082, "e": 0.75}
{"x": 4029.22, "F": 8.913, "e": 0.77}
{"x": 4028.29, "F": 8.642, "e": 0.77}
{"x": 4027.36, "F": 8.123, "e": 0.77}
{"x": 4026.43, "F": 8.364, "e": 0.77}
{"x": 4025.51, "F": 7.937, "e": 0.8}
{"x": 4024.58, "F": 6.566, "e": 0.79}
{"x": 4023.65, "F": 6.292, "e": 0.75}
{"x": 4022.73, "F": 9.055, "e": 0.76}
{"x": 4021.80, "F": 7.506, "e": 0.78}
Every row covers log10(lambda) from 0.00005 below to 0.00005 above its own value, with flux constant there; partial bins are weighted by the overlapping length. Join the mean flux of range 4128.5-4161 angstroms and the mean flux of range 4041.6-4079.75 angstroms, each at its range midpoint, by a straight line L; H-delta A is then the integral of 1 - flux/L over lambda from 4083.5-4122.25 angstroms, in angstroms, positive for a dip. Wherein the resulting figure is -3.51 angstroms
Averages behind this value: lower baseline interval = 7.46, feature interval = 8.24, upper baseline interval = 7.65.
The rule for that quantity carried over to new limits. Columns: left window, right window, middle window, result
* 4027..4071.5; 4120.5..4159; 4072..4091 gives -1.5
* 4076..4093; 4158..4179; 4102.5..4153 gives 1.5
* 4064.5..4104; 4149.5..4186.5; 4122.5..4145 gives 0.3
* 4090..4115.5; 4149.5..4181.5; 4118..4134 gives -0.3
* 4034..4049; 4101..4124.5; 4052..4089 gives 0.4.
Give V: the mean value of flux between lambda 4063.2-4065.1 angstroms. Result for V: 6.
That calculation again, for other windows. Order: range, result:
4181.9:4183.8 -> 7.58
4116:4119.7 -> 9.02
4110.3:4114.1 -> 8.09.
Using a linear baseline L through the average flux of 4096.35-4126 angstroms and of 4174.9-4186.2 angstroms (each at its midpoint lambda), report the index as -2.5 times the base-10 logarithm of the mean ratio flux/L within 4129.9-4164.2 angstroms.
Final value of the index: 0.02 mag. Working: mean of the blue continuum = 8.03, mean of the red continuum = 7.86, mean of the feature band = 7.82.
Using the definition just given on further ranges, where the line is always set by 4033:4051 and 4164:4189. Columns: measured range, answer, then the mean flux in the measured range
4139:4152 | 0.01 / 7.58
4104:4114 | -0.06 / 8.03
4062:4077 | 0.01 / 7.54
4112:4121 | -0.14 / 8.65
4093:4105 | 0.00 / 7.6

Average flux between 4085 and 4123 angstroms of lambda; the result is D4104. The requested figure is 8.24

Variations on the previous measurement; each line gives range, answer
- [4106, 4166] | 8.03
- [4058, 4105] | 7.88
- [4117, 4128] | 8.51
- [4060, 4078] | 7.62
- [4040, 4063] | 7.43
